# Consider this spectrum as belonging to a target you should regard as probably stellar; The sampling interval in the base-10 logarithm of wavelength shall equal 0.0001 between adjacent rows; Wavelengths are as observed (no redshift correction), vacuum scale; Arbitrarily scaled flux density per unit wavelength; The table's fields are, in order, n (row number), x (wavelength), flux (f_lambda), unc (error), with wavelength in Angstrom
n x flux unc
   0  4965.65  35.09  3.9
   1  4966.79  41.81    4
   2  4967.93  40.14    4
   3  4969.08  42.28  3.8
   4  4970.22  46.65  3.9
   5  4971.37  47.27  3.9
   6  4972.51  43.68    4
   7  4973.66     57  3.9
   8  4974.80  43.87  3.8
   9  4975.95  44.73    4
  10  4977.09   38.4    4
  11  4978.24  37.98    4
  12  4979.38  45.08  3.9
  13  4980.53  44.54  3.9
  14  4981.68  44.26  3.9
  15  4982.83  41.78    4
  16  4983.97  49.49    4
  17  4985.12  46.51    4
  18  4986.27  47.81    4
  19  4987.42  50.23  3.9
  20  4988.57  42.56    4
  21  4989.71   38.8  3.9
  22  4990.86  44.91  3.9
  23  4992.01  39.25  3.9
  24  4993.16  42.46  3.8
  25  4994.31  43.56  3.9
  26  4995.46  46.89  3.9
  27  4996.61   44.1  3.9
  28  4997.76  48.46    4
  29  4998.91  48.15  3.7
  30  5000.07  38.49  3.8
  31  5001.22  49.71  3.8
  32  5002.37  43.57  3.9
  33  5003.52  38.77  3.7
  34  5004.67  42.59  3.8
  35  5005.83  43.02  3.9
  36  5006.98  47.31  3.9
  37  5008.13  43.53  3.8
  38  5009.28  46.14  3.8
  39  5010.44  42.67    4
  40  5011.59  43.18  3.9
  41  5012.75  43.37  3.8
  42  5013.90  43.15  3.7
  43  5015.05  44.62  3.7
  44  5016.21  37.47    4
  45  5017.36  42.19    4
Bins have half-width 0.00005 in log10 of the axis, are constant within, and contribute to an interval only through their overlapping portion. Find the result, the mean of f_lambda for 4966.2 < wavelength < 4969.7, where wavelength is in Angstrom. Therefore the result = 41.5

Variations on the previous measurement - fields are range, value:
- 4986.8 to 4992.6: 43.2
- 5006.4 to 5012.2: 44.6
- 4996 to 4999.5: 46.8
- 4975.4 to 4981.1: 42.2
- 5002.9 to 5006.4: 41.4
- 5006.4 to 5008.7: 45.5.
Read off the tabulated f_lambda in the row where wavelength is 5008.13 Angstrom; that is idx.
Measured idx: 43.53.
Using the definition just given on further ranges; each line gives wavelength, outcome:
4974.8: 43.87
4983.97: 49.49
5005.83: 43.02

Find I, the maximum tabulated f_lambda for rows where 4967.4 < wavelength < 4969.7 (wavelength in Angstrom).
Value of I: 42.28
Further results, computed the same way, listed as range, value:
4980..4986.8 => 49.49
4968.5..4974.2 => 57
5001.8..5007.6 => 47.31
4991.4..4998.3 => 48.46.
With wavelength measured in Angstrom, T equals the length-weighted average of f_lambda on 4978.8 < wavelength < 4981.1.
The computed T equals 44.8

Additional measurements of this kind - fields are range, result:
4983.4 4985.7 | 48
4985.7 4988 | 48.9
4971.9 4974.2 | 50.2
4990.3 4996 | 43.4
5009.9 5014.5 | 43.2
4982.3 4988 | 47.2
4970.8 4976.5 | 47.3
